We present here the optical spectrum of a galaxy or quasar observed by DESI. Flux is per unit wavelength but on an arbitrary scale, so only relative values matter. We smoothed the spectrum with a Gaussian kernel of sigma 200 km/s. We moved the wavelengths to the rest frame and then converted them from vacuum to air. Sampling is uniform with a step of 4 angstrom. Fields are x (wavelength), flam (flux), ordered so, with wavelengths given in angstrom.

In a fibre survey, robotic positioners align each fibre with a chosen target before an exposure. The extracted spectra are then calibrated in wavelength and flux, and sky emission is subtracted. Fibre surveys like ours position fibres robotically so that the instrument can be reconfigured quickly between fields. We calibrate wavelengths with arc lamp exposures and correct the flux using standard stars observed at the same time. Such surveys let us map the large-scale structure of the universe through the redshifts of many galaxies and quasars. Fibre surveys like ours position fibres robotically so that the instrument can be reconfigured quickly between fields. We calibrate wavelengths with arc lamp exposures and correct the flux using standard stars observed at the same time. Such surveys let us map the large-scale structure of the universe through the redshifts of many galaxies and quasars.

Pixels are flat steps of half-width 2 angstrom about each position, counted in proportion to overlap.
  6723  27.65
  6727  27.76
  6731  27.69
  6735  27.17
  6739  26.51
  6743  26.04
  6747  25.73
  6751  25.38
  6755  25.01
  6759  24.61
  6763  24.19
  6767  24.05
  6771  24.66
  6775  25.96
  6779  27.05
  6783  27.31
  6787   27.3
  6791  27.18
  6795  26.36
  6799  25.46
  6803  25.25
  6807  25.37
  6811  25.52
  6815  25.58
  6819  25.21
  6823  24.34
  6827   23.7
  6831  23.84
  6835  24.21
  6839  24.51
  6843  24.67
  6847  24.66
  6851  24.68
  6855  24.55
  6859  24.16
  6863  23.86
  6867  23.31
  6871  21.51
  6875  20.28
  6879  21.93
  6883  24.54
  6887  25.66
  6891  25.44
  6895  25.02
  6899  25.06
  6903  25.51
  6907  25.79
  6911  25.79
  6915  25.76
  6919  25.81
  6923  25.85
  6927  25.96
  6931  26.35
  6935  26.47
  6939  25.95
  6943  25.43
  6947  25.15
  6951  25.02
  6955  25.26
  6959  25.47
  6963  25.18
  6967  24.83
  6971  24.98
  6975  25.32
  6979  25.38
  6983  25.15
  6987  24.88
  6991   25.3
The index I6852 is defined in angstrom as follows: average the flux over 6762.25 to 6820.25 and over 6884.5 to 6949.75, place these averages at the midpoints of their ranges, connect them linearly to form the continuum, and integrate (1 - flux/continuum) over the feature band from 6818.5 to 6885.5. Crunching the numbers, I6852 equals 5.2 angstrom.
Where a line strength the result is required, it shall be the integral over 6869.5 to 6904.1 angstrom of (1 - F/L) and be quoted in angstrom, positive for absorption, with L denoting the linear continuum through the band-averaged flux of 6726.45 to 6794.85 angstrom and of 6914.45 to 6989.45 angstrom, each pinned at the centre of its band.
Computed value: 2.4 angstrom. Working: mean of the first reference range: 26.1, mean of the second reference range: 25.5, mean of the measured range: 23.9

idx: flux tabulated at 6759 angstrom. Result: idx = 24.61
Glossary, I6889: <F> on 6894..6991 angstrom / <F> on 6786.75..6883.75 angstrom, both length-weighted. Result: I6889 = 1.0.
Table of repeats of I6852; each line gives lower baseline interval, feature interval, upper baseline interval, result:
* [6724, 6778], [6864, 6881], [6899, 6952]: 2.6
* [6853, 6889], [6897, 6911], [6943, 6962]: -0.8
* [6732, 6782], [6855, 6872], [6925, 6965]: 1.4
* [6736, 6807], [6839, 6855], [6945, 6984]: 0.6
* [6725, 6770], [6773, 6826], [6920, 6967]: -0.4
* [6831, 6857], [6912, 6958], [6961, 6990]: -1.5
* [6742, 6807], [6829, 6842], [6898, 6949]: 0.8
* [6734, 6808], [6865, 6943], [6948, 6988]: 1.6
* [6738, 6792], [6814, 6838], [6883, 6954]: 1.2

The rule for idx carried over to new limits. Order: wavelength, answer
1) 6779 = 27.05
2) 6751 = 25.38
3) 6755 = 25.01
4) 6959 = 25.47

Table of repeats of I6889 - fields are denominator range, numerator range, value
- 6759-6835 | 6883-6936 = 1.01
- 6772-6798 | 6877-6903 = 0.92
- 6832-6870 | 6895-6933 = 1.06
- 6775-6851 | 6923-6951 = 1.02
